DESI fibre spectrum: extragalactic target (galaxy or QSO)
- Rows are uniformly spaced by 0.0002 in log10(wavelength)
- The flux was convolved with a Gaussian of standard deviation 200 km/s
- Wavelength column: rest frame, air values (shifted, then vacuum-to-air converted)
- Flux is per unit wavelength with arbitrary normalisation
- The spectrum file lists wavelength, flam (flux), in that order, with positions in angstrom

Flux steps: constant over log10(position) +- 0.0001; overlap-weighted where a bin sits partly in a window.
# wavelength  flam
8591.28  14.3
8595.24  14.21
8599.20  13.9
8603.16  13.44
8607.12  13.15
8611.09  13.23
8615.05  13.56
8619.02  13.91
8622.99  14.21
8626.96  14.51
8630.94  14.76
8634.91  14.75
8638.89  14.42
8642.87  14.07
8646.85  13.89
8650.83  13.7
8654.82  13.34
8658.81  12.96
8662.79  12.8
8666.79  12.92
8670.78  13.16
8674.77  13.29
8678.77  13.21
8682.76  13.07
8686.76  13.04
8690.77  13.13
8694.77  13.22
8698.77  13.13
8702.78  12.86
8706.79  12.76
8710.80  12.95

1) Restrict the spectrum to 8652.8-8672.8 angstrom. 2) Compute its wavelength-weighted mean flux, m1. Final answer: 13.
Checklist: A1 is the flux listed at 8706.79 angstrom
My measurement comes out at 12.76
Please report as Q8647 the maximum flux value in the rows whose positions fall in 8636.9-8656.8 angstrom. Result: 14.42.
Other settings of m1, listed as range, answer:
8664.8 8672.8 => 13.1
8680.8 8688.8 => 13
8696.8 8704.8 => 13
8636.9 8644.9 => 14.2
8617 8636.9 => 14.4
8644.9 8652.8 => 13.8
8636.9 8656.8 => 13.9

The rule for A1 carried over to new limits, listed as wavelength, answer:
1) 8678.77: 13.21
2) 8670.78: 13.16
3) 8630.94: 14.76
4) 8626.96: 14.51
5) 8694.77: 13.22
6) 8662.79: 12.8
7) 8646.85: 13.89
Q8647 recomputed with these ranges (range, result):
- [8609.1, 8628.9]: 14.51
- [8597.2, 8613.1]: 13.9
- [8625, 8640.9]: 14.76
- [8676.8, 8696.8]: 13.22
